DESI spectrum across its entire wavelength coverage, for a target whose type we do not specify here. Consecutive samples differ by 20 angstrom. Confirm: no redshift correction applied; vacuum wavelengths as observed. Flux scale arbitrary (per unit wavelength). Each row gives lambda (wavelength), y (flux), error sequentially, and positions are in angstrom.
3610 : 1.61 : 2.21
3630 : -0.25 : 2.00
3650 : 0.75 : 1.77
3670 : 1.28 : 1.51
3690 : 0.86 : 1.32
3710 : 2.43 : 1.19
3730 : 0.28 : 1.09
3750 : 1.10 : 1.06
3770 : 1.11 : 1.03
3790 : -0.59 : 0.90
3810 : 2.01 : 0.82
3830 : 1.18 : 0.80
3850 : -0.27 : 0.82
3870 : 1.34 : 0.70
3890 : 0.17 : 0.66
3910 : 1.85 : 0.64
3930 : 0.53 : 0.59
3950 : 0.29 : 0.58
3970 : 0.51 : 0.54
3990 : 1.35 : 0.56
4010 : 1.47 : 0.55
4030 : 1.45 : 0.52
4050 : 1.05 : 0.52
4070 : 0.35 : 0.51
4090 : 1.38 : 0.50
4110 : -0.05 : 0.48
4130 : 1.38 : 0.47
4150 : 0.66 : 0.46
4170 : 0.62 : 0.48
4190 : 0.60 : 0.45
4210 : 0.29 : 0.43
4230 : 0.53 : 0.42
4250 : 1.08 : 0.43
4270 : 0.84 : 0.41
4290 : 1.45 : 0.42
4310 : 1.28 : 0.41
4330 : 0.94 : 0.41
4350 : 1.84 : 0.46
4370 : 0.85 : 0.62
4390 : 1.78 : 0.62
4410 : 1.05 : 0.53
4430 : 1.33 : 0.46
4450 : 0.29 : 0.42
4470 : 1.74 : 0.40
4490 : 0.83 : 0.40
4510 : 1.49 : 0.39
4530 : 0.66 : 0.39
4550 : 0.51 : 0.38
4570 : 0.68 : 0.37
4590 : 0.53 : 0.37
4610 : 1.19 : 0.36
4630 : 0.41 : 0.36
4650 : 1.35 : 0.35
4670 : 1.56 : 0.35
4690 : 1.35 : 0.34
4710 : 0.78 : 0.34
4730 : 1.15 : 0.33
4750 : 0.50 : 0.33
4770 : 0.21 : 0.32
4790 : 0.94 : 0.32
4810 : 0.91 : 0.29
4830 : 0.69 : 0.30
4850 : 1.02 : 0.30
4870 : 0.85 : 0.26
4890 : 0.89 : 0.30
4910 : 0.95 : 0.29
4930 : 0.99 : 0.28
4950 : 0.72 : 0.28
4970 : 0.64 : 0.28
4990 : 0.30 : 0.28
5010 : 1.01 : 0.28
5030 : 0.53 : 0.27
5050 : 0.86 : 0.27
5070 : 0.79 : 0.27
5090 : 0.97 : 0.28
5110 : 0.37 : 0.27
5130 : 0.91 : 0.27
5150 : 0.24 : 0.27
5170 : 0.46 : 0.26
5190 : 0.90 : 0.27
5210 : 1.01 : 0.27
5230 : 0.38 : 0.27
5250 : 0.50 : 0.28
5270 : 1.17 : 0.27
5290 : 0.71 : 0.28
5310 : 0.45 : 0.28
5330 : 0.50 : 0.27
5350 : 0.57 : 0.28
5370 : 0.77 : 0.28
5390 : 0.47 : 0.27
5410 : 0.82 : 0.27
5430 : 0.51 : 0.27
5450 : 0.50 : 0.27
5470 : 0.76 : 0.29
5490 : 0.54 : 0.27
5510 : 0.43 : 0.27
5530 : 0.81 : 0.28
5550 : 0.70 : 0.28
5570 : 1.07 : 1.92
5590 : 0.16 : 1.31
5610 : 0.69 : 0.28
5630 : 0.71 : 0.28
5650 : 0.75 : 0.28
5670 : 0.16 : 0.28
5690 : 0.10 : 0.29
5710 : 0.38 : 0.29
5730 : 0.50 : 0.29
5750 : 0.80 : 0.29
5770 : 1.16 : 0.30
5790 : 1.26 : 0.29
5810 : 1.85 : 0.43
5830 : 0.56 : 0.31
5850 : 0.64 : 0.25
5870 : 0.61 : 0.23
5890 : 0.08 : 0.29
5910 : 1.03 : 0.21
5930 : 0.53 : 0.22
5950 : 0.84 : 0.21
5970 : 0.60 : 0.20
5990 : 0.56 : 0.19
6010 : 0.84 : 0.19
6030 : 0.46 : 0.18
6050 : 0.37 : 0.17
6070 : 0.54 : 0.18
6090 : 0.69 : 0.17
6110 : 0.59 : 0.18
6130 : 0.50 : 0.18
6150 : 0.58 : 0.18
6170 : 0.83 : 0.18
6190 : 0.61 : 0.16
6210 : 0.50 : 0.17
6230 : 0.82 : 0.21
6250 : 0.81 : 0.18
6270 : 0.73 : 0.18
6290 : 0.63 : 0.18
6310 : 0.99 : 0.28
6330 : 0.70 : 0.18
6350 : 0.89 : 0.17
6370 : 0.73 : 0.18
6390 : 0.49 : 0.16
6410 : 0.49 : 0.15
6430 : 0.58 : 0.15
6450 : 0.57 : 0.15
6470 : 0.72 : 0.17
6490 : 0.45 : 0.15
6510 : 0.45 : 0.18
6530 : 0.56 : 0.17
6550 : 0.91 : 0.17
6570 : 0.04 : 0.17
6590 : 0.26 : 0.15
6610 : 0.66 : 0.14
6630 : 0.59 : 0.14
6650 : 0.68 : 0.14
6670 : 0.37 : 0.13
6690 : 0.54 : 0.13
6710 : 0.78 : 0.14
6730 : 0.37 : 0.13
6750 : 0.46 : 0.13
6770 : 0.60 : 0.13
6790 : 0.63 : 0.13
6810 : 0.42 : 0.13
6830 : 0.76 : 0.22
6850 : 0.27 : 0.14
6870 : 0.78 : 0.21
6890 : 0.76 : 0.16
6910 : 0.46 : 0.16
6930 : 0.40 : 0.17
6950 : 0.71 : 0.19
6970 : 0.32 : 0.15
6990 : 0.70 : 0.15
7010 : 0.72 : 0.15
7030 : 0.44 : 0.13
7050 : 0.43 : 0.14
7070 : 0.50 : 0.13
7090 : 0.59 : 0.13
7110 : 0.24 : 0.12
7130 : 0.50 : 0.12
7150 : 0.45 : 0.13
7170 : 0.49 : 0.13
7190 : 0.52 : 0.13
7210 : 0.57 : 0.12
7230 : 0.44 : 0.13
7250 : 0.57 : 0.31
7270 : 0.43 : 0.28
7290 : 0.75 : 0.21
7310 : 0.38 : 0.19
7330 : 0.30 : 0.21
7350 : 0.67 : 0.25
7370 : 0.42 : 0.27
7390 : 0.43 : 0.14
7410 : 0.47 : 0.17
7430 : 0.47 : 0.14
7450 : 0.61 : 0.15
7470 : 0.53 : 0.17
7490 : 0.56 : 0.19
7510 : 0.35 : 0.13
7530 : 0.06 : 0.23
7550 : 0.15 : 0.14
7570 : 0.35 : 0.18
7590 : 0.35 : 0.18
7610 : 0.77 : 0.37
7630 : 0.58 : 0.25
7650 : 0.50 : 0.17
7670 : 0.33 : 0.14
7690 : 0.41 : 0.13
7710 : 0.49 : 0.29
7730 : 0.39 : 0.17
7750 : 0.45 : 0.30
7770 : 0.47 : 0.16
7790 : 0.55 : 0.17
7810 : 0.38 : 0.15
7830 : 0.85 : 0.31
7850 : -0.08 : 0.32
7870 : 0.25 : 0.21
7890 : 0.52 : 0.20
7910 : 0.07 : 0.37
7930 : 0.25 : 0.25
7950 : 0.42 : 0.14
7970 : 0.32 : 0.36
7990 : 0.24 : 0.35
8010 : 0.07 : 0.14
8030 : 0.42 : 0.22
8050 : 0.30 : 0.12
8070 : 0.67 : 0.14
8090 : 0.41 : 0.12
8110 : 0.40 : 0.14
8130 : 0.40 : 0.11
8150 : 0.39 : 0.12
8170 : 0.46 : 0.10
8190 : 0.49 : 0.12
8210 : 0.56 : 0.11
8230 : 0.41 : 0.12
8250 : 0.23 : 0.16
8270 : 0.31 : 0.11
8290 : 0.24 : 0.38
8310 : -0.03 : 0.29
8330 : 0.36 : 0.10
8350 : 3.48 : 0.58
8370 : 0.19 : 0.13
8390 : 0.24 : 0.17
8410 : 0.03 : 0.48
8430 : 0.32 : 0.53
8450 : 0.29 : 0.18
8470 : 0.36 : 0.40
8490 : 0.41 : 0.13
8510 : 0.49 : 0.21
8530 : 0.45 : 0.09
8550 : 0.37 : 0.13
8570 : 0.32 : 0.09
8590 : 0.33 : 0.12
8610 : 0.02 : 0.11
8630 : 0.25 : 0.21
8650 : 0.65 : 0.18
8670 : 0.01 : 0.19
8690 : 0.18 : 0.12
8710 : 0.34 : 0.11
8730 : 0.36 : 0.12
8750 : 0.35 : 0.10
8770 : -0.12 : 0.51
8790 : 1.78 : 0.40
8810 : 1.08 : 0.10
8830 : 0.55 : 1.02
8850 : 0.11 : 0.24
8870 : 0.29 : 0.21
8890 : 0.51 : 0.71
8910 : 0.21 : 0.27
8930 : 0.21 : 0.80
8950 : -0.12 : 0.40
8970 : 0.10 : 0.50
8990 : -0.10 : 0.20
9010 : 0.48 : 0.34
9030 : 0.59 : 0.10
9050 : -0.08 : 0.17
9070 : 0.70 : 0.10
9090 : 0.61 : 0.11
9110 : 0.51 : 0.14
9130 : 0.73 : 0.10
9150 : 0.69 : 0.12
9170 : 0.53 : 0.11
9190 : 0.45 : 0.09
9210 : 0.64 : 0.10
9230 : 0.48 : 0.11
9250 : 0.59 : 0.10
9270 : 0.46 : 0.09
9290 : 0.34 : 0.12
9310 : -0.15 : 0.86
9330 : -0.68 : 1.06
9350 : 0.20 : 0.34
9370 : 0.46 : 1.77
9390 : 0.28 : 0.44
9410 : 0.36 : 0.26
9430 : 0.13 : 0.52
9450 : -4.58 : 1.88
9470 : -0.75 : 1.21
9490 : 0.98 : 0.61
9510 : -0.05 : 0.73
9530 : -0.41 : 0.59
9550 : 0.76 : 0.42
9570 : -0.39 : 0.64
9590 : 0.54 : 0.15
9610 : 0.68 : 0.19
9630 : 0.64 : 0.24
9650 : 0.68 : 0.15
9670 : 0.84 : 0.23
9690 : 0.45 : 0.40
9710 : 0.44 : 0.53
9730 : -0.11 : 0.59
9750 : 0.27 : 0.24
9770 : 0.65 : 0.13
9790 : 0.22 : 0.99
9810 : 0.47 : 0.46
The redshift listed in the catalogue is 1.359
